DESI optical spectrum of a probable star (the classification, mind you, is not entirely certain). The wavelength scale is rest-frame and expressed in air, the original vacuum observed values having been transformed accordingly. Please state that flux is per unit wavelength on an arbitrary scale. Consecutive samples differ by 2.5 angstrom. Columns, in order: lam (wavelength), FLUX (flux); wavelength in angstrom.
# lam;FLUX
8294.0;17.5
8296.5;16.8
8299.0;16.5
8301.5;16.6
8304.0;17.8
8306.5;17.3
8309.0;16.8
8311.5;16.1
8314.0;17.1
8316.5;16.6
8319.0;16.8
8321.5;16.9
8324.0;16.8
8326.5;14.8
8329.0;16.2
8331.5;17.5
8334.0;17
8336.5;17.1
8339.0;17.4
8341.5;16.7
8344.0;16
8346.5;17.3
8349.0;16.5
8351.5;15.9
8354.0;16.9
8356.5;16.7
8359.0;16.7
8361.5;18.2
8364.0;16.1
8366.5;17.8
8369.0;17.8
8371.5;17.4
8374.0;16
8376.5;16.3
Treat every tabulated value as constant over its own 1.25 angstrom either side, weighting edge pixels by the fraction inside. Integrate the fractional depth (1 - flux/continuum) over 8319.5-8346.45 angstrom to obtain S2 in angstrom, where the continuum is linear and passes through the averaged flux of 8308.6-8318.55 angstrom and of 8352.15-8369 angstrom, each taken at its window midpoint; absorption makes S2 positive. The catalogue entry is 0.2 angstrom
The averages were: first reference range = 16.6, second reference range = 17.1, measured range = 16.7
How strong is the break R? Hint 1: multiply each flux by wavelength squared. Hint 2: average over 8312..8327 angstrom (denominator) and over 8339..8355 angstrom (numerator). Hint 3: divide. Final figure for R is 1.01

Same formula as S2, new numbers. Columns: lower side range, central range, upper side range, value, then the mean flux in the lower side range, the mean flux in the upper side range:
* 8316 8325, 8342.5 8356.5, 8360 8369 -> 0.5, 16.8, 17.4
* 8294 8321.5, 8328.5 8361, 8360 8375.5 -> 0.5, 16.9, 17.2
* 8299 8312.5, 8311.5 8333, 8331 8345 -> 0.4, 16.9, 16.9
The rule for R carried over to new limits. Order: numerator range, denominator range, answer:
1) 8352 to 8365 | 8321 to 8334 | 1.03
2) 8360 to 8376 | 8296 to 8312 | 1.03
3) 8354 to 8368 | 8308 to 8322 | 1.03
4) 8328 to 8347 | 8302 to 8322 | 1.00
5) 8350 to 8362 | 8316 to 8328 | 1.03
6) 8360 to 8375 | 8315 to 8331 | 1.06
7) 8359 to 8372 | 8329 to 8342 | 1.03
